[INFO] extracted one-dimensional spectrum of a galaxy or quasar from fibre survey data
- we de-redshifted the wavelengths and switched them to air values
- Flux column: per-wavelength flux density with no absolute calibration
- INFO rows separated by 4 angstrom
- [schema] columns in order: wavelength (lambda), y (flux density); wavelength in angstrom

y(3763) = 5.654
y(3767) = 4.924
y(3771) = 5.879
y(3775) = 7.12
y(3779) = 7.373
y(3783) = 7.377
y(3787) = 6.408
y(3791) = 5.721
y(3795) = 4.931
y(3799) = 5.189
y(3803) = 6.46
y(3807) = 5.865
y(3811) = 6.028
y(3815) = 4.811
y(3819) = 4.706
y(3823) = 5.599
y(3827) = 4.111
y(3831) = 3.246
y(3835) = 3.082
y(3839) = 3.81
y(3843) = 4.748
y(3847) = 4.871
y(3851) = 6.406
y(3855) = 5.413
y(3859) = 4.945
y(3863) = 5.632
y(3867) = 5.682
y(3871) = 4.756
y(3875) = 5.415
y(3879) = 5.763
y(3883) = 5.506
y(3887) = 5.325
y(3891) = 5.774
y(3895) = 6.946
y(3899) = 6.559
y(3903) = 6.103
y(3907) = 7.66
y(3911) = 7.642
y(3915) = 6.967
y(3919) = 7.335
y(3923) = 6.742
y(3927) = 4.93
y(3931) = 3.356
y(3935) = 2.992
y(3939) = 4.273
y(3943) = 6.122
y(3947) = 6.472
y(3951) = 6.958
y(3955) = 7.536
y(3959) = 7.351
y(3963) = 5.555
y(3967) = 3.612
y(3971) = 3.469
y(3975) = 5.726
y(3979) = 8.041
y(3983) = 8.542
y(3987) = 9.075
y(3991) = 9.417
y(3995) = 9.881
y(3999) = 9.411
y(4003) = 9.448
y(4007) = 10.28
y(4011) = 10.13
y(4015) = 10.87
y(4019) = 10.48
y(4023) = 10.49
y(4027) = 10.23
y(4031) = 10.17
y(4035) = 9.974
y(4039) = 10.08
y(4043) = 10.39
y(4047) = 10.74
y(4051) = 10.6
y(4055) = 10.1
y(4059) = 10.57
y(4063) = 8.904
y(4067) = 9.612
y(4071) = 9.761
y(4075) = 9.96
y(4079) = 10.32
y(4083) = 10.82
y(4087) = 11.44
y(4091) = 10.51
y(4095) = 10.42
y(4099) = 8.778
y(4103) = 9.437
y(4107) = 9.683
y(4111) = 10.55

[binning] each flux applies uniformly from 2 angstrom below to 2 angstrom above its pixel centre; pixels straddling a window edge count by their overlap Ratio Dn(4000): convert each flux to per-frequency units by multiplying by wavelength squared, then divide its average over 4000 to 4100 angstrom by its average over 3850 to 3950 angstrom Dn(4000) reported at 1.9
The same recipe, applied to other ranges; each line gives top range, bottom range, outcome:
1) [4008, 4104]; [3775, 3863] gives 2.16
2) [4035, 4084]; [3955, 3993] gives 1.55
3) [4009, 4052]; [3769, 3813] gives 1.89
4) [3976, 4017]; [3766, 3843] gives 1.93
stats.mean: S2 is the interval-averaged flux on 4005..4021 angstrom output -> 10.4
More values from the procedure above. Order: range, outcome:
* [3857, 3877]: 5.29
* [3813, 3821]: 4.76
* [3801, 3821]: 5.57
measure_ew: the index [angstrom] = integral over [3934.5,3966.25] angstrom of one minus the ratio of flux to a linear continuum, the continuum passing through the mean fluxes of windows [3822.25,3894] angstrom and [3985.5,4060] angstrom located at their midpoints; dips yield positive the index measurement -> 7.8 angstrom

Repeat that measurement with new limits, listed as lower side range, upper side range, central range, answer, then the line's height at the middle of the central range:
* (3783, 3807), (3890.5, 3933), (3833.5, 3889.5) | 9.6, 6.17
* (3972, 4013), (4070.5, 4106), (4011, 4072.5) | -4.4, 9.53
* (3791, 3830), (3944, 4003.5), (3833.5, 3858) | 4.1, 5.71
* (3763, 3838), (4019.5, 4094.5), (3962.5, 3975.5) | 6.4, 8.62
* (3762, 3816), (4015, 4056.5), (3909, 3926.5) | 2.7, 8.28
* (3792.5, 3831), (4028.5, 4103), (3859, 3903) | 5.6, 6.55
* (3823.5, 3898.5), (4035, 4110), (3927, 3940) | 6.0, 6.83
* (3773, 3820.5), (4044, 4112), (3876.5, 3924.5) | 6.6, 7.53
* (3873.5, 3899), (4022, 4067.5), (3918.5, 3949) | 8.3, 7.15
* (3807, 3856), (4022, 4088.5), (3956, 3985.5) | 7.4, 8.17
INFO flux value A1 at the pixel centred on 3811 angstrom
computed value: 6.028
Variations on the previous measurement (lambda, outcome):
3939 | 4.273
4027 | 10.23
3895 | 6.946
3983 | 8.542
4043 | 10.39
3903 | 6.103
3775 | 7.12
